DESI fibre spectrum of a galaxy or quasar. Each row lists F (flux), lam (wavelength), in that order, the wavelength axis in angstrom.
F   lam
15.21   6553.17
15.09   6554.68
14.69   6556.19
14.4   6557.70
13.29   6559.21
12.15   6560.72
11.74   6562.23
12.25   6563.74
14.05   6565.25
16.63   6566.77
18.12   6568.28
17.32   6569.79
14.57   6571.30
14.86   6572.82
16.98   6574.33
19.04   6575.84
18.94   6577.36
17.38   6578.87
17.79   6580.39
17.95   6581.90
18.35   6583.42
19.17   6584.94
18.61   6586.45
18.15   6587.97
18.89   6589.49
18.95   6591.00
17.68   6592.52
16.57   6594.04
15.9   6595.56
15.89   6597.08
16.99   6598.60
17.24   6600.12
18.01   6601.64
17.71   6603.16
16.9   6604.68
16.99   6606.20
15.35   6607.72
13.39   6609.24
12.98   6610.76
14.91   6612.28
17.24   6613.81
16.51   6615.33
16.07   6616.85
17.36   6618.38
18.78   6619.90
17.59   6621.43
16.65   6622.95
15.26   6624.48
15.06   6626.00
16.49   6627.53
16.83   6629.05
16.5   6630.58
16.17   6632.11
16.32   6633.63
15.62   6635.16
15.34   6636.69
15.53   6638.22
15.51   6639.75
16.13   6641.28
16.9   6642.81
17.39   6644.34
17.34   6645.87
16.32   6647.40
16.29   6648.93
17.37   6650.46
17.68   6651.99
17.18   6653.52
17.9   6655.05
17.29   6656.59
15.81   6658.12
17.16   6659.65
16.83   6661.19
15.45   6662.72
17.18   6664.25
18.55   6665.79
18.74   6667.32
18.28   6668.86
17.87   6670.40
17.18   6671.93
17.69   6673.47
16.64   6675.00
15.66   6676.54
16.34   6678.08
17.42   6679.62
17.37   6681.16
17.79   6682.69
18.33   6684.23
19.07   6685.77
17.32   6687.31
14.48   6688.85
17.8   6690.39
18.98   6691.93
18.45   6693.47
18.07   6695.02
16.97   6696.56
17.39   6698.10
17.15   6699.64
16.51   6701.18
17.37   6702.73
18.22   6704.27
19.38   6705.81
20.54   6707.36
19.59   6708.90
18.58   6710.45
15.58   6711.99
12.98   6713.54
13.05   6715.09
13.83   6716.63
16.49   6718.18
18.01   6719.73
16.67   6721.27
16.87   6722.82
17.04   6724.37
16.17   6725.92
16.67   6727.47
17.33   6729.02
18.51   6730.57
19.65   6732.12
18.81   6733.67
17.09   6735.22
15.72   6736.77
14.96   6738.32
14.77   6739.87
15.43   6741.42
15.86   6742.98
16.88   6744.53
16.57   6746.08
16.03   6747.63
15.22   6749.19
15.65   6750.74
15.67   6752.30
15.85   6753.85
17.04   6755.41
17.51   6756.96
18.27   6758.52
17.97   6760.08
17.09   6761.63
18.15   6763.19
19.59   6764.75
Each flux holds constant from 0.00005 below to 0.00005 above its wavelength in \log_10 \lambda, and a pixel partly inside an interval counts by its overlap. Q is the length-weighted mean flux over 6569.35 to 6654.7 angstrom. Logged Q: 16.8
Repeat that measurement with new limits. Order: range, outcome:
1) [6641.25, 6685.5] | 17.2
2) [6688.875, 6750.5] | 16.9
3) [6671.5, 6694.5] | 17.4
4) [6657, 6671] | 17.3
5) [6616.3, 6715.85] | 17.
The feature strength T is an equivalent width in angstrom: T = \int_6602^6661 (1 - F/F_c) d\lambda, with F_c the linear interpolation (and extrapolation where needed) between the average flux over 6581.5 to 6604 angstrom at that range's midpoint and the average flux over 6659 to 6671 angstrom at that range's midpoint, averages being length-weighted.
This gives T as 3.9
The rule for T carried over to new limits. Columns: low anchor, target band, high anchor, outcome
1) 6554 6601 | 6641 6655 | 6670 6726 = -0.1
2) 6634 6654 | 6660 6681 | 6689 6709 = 0.0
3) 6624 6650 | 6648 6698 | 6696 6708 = -0.6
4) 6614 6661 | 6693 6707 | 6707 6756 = -1.1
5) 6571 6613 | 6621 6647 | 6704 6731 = 1.1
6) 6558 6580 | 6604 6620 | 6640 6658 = 0.4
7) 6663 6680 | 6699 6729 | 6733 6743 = -0.6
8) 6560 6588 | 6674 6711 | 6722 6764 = -2.3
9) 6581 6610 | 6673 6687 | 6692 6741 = -0.2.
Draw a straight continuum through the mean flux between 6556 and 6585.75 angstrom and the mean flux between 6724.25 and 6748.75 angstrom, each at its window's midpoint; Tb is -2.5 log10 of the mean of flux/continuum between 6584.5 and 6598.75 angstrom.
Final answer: -0.10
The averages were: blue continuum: 16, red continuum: 16.7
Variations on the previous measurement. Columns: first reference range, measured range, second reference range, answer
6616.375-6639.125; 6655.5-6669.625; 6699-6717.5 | -0.04 mag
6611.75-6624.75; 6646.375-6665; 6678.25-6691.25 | 0.02 mag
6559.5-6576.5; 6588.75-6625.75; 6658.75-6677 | -0.04 mag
